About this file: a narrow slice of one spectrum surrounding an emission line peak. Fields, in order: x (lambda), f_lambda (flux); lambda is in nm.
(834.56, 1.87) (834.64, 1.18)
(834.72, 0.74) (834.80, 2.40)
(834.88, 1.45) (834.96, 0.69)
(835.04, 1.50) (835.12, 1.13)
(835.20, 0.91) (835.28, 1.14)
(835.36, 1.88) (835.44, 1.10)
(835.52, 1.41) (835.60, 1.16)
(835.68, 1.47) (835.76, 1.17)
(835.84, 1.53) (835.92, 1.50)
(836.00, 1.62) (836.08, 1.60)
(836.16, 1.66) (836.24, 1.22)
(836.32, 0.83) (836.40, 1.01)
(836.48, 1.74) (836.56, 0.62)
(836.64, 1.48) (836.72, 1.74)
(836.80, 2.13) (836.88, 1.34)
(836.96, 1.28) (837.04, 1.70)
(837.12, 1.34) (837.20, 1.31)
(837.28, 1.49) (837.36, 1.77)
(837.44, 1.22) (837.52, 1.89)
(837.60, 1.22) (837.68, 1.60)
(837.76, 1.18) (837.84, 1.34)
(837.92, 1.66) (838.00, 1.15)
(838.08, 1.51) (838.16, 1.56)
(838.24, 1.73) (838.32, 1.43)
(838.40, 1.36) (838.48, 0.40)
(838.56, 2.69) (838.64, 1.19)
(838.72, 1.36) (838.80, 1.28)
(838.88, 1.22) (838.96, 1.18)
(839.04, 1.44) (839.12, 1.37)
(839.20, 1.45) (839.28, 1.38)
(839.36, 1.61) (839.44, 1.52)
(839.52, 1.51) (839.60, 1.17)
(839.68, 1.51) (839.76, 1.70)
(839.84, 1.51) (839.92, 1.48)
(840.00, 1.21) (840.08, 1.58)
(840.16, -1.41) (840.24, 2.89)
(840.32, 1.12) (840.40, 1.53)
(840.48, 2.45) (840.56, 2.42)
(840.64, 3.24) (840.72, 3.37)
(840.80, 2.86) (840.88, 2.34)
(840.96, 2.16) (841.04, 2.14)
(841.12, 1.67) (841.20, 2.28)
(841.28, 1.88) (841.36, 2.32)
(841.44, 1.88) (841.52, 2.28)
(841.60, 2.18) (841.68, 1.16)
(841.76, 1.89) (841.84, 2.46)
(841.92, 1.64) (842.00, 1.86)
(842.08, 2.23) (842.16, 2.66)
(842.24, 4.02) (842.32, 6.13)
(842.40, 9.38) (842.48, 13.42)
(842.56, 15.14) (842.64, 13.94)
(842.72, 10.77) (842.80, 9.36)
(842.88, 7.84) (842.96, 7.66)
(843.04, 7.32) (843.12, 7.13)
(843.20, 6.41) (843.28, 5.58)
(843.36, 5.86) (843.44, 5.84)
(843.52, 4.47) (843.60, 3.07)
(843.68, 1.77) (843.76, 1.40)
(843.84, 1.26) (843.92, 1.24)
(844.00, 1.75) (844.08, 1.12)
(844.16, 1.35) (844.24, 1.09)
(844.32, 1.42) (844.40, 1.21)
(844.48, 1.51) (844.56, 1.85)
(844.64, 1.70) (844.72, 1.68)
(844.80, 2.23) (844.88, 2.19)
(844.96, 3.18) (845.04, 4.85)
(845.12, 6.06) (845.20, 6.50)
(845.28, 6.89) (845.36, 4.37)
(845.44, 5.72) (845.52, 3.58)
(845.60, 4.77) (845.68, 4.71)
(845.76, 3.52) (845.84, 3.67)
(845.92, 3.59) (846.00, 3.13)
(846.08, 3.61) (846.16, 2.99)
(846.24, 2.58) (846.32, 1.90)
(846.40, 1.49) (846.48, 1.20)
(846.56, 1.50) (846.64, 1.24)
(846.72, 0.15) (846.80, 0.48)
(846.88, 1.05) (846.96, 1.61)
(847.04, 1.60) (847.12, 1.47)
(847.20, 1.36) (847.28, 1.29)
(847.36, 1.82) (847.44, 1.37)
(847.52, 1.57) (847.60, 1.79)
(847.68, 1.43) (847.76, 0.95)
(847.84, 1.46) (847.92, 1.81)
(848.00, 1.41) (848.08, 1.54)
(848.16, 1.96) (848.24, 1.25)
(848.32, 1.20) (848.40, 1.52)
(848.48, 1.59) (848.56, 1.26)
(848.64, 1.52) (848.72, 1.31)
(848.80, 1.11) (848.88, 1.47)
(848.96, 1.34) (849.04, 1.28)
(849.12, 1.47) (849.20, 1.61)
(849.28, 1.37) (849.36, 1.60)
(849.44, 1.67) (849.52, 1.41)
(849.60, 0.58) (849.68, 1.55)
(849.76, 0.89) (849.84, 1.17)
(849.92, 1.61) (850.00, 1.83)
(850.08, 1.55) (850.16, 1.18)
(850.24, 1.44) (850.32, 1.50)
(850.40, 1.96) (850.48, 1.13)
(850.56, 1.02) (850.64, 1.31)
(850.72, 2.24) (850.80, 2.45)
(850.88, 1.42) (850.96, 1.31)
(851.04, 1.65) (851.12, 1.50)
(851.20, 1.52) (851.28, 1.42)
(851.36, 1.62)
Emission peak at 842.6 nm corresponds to H-alpha 6563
